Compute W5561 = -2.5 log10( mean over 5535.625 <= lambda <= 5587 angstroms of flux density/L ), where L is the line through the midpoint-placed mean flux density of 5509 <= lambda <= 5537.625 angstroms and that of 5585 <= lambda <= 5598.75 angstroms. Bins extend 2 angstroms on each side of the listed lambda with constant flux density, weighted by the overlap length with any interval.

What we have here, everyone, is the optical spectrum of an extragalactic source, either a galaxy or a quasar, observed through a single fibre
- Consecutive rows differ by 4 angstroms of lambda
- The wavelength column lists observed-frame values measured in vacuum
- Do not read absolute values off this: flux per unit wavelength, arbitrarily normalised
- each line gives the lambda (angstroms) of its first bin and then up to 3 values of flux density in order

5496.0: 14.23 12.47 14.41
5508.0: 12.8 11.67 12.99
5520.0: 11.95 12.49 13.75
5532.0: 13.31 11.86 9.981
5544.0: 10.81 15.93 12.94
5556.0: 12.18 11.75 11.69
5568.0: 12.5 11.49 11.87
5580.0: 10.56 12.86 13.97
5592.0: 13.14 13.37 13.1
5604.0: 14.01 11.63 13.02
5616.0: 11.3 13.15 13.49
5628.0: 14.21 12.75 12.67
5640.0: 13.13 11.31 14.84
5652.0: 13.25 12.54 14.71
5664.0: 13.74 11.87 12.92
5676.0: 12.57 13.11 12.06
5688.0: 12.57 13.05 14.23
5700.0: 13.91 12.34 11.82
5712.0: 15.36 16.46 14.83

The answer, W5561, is 0.08 mag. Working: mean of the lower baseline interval 12.6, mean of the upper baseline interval 13.4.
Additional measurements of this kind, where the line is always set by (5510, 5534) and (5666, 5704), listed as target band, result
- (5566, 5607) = 0.01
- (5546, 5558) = -0.08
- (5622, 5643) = -0.03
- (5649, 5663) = -0.06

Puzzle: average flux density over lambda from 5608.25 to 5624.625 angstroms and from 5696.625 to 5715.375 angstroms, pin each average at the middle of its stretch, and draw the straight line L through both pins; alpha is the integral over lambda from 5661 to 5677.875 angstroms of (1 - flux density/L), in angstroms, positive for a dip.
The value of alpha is 0.4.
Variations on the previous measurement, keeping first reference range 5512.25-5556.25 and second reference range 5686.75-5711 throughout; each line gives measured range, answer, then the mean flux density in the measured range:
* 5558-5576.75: 1.18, 11.9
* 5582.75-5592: -0.49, 13.4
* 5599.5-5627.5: -0.14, 12.9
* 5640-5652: -0.18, 13.1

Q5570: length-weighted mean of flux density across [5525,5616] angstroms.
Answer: 12.5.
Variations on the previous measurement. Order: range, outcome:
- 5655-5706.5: 13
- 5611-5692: 13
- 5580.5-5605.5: 13.2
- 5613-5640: 12.9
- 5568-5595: 12.4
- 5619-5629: 13.6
